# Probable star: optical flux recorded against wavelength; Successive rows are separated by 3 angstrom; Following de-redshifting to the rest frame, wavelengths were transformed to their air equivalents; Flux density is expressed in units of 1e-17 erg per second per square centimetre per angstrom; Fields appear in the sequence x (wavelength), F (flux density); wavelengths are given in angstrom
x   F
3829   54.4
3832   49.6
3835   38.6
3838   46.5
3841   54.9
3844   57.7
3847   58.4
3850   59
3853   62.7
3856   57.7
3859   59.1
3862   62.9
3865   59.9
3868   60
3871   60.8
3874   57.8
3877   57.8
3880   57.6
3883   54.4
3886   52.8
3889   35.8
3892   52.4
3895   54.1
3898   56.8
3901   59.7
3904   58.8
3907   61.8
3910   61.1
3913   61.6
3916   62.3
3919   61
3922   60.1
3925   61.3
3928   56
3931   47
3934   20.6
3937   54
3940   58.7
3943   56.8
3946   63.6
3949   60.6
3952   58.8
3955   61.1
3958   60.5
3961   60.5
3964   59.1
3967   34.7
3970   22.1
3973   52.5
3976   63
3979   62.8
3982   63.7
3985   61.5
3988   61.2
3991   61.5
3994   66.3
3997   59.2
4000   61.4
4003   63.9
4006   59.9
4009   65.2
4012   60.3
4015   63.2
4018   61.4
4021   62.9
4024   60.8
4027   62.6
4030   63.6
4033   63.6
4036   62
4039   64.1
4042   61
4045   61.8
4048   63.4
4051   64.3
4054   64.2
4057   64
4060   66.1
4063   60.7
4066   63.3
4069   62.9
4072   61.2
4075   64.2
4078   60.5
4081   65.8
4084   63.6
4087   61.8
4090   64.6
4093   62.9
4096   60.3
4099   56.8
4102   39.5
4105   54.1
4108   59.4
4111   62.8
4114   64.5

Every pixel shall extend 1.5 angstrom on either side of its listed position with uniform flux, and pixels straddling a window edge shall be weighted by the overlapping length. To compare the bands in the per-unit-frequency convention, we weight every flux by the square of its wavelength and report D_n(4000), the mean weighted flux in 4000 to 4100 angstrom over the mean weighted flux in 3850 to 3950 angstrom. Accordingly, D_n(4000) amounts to 1.19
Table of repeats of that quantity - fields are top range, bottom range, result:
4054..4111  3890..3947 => 1.18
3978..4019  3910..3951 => 1.15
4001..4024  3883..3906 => 1.24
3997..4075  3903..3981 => 1.19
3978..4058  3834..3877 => 1.19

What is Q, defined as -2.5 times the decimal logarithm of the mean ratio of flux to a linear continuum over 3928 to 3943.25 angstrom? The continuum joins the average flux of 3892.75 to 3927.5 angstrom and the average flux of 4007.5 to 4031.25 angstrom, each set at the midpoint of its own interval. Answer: 0.26 mag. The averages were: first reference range 59.6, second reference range 62.5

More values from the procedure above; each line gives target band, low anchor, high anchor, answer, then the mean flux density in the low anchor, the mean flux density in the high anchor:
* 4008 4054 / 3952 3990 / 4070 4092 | -0.055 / 55.4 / 63.1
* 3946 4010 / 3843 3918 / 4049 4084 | 0.047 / 57.7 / 63.4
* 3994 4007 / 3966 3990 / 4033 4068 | -0.100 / 53.2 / 63.2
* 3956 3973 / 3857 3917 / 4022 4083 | 0.236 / 57.3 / 63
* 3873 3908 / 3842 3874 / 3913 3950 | 0.056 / 59.6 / 55.4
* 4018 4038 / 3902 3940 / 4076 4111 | -0.084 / 55.6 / 59.3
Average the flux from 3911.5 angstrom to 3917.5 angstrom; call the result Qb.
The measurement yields 61.9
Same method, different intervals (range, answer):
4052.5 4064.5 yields 63.8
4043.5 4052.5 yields 63.2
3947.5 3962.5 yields 60.3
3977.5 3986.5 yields 62.7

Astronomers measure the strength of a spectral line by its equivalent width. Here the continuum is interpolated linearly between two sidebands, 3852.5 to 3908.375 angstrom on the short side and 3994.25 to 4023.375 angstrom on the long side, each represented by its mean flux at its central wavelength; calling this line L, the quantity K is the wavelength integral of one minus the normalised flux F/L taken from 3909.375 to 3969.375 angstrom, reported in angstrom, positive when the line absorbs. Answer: 3.9 angstrom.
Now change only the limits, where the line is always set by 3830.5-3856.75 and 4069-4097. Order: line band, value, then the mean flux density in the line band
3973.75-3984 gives -0.6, 62.3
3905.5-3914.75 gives -0.9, 61.5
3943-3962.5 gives -0.9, 60.5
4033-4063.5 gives -0.9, 63.3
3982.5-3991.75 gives -0.4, 61.6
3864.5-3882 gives -1.2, 58.8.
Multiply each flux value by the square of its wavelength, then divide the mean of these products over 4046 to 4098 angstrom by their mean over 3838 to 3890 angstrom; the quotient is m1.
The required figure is 1.2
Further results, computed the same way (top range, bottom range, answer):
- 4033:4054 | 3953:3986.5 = 1.19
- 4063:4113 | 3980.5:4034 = 1.01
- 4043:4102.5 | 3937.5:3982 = 1.18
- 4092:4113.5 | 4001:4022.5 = 0.95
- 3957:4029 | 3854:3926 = 1.07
